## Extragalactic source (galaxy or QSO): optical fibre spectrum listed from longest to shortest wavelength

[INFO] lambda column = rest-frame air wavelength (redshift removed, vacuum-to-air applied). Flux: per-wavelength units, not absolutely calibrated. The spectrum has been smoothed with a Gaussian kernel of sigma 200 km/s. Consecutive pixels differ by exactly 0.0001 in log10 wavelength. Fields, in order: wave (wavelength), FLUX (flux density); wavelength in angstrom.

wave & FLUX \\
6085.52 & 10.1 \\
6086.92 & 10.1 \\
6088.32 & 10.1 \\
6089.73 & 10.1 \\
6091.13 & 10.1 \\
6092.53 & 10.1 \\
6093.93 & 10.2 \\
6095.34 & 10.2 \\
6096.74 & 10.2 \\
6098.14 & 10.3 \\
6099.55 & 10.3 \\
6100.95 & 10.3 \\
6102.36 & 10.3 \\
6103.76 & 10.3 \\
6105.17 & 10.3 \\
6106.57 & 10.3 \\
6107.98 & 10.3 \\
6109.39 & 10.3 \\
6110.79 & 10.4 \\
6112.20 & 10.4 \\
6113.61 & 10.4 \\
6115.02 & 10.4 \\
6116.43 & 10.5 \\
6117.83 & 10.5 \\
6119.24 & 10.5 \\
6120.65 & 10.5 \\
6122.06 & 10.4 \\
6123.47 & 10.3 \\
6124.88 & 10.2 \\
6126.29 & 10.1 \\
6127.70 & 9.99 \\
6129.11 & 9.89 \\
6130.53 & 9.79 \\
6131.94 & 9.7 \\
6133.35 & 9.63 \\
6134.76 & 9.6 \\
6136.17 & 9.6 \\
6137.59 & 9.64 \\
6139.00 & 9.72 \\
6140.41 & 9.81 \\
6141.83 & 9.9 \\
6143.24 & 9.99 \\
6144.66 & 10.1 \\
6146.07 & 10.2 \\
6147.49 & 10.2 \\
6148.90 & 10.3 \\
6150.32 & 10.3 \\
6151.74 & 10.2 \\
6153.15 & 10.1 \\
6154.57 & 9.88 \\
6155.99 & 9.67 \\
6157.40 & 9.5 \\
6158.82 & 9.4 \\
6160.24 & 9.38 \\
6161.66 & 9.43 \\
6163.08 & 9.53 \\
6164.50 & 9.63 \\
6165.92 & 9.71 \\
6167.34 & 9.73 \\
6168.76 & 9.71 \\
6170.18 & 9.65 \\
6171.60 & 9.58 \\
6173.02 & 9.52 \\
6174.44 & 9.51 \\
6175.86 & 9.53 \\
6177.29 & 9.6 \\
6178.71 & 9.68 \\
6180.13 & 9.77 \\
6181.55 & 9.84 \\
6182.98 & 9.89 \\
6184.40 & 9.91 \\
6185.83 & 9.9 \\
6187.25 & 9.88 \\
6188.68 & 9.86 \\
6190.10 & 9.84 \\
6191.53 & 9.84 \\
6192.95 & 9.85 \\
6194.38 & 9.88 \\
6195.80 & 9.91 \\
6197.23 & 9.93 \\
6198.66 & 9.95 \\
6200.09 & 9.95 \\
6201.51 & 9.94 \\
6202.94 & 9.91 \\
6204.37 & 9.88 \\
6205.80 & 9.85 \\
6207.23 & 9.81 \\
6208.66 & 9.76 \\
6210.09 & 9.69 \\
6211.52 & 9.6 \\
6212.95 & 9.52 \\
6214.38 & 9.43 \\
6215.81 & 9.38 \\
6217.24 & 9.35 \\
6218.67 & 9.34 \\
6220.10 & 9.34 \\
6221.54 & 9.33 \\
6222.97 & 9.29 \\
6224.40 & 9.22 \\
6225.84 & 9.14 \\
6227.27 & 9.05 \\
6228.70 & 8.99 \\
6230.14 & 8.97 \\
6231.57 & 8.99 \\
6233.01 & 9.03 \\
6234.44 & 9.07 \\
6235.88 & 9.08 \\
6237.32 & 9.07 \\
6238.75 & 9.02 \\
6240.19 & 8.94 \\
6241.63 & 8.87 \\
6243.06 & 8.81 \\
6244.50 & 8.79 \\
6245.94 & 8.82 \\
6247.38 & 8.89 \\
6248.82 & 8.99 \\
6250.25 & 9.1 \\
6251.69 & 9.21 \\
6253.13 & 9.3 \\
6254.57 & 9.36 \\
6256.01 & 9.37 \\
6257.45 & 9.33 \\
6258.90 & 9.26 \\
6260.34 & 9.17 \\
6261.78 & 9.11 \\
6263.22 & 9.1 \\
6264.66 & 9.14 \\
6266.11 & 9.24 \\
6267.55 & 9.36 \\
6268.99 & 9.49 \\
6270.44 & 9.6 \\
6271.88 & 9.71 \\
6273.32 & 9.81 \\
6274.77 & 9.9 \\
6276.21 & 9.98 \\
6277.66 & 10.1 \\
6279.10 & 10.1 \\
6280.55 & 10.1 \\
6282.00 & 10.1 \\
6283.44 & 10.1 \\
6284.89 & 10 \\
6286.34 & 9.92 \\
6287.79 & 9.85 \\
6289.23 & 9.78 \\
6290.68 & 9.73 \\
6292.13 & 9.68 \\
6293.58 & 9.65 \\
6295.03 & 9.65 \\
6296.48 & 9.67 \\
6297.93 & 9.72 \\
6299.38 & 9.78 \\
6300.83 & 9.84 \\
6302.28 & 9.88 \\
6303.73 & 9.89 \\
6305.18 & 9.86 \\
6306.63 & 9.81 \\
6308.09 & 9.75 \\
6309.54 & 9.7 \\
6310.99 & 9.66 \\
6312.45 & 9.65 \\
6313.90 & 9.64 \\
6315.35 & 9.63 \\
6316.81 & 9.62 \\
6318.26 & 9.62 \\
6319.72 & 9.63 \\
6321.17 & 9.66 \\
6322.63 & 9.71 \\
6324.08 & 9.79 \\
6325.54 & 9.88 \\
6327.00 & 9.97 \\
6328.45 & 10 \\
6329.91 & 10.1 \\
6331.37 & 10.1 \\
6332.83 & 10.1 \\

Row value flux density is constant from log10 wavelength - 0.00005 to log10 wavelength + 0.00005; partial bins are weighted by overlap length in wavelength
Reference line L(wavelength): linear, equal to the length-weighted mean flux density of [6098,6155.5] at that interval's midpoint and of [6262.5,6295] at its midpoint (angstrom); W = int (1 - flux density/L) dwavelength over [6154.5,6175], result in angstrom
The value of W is 0.9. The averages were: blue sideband 10.1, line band 9.58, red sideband 9.75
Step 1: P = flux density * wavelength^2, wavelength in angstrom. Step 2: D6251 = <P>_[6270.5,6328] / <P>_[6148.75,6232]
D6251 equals 1.05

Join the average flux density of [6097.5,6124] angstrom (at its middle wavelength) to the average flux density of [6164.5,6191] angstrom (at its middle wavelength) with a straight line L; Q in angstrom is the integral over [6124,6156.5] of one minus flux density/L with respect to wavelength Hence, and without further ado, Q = 0.5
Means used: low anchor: 10.4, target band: 9.94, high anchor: 9.73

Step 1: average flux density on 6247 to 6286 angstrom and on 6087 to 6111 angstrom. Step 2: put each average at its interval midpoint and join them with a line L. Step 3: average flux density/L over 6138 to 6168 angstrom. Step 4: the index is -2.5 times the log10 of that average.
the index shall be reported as 0.018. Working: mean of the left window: 10.2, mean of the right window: 9.53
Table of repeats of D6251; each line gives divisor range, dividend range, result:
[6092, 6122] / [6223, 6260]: 0.92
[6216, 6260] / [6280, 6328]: 1.10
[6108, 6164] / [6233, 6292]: 0.98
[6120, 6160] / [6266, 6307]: 1.03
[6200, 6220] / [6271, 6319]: 1.04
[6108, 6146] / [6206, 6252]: 0.94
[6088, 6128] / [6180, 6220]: 0.98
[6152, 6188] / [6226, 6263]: 0.96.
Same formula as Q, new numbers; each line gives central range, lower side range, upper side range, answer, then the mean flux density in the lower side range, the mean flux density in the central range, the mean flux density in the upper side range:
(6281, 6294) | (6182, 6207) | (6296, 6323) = -0.2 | 9.89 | 9.88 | 9.72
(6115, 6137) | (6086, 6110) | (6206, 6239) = -0.2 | 10.2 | 10.1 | 9.29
